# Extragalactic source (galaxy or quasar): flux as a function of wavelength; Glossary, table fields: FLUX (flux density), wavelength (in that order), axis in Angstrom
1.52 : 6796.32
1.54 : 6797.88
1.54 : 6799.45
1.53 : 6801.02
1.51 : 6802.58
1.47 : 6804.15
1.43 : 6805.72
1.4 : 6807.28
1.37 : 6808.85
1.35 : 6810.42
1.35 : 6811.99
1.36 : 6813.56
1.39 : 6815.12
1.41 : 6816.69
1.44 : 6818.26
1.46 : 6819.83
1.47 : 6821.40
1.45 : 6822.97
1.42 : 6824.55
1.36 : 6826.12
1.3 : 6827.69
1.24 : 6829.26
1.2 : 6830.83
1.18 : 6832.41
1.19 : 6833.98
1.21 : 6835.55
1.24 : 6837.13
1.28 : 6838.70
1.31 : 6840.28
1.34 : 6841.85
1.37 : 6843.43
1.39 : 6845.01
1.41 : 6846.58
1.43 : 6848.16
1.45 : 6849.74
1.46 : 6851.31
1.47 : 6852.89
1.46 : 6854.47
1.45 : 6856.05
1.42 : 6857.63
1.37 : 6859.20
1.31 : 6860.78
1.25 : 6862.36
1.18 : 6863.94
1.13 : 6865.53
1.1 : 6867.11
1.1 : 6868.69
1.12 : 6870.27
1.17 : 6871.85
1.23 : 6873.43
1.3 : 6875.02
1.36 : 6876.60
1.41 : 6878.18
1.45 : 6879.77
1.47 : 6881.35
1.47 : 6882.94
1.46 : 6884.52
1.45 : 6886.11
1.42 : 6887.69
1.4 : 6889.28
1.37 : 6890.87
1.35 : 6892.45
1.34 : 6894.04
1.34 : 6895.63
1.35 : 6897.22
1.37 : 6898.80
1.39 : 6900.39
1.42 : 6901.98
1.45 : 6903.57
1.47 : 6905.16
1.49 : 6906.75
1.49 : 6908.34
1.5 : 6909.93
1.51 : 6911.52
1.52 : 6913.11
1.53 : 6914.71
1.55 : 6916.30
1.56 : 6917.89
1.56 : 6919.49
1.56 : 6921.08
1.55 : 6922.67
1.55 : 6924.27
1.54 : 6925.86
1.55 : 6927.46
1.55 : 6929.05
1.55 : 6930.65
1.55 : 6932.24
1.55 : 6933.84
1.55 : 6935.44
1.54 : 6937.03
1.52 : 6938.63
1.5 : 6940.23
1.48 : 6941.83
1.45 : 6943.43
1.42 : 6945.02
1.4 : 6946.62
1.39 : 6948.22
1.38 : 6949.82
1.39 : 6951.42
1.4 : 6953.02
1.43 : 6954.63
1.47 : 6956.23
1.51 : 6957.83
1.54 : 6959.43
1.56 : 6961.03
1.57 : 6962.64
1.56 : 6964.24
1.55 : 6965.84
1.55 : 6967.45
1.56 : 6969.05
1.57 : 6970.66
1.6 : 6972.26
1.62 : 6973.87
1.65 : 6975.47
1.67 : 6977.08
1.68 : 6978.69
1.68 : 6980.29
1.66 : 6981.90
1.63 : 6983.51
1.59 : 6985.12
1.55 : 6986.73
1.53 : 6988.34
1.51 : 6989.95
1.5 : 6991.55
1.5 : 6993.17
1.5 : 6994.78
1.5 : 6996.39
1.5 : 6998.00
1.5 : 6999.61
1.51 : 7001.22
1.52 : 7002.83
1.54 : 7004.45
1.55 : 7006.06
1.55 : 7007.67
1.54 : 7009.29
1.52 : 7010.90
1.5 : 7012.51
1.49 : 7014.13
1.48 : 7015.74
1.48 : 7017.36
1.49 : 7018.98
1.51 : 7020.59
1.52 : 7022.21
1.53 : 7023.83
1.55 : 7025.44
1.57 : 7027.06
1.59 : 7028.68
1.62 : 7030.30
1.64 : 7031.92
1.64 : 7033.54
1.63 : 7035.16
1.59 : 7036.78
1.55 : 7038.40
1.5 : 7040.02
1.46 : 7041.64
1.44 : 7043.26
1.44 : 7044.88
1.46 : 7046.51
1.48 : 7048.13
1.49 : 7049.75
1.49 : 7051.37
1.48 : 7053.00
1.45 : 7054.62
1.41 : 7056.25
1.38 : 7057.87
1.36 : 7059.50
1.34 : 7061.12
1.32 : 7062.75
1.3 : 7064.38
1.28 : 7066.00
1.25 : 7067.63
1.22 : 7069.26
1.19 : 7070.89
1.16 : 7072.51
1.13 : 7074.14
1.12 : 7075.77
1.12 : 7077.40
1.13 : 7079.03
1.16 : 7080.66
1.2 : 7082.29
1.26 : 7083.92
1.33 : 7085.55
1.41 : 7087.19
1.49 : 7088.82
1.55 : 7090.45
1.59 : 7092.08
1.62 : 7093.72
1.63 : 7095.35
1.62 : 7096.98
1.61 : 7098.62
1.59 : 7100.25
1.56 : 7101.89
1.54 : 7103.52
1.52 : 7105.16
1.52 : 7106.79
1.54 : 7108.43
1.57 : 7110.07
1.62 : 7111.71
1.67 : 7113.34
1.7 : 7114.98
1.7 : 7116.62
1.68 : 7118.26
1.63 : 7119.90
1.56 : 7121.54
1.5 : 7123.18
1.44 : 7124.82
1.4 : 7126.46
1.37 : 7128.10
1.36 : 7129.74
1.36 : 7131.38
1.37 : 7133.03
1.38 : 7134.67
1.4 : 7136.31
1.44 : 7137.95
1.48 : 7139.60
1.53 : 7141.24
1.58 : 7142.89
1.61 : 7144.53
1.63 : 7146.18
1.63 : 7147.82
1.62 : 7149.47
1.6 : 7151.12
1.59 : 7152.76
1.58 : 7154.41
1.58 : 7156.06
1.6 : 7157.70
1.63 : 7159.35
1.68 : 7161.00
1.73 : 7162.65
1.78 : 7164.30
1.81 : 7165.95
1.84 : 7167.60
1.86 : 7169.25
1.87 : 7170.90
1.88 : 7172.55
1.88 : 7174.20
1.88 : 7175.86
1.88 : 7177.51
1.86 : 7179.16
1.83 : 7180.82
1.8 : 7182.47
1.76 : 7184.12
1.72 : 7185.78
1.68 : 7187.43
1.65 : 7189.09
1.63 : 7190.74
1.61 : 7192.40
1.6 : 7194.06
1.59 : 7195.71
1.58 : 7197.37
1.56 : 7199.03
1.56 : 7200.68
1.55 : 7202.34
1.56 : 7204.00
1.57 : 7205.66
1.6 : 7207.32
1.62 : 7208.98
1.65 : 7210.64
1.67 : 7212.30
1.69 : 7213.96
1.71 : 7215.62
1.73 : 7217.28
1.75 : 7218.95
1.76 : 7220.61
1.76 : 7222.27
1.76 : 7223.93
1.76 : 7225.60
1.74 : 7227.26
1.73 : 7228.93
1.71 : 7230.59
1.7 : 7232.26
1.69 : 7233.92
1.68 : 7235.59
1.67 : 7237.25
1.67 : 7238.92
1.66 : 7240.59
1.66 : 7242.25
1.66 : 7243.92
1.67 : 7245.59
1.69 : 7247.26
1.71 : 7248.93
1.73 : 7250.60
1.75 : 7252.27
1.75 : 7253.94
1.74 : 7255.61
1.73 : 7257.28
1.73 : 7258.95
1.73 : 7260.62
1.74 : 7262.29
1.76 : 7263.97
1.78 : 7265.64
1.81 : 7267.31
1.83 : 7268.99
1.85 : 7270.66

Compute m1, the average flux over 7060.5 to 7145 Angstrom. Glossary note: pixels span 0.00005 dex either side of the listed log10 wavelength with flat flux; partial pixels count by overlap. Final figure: 1.44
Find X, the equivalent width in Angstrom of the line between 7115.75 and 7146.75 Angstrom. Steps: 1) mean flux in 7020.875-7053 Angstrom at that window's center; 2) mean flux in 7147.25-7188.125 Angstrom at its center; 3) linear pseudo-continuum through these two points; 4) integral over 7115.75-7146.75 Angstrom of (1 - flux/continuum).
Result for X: 3.5 Angstrom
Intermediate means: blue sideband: 1.53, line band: 1.49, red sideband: 1.74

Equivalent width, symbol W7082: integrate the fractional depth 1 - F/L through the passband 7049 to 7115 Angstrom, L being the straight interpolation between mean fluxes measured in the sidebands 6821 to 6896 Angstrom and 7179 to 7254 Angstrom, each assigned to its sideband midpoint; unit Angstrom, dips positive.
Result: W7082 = 6.0 Angstrom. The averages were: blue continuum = 1.33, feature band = 1.41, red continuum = 1.68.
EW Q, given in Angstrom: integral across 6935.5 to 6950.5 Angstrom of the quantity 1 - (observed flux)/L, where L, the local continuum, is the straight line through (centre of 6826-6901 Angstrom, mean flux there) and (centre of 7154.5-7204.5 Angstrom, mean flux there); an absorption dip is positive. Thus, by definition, -0.35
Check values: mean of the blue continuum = 1.33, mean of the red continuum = 1.71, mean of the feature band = 1.46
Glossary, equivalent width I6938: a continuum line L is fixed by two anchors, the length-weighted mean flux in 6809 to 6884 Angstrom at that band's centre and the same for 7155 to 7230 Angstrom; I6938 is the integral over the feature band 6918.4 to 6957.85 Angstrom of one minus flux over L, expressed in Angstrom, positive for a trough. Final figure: -1.7 Angstrom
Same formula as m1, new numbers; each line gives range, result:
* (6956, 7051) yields 1.55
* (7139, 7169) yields 1.64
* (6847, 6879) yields 1.31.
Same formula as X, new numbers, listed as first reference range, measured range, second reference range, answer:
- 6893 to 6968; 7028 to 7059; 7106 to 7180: 0.92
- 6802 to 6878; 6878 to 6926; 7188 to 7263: -2.44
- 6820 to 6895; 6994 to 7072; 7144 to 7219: 2.58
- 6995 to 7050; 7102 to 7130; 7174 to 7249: 0.96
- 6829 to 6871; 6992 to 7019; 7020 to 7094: -2.50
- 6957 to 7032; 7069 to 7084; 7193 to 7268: 4.10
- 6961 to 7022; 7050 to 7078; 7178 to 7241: 5.17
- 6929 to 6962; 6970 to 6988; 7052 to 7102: -2.17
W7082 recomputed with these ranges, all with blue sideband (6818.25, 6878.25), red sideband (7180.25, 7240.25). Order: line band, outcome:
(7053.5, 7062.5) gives 0.8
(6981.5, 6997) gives -1.0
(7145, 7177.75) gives -2.0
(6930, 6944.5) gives -1.2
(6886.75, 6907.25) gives -0.5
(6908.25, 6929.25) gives -2.3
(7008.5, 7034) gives -0.9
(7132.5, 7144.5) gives 1.0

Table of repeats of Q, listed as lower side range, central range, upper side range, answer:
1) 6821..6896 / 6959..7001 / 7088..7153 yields -4.1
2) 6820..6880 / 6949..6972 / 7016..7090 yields -2.4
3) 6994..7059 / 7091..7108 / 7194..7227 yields -0.1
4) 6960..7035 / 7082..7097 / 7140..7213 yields 1.4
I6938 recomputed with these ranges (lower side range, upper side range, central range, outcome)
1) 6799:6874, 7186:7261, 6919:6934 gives -1.38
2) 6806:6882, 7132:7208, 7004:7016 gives -0.21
